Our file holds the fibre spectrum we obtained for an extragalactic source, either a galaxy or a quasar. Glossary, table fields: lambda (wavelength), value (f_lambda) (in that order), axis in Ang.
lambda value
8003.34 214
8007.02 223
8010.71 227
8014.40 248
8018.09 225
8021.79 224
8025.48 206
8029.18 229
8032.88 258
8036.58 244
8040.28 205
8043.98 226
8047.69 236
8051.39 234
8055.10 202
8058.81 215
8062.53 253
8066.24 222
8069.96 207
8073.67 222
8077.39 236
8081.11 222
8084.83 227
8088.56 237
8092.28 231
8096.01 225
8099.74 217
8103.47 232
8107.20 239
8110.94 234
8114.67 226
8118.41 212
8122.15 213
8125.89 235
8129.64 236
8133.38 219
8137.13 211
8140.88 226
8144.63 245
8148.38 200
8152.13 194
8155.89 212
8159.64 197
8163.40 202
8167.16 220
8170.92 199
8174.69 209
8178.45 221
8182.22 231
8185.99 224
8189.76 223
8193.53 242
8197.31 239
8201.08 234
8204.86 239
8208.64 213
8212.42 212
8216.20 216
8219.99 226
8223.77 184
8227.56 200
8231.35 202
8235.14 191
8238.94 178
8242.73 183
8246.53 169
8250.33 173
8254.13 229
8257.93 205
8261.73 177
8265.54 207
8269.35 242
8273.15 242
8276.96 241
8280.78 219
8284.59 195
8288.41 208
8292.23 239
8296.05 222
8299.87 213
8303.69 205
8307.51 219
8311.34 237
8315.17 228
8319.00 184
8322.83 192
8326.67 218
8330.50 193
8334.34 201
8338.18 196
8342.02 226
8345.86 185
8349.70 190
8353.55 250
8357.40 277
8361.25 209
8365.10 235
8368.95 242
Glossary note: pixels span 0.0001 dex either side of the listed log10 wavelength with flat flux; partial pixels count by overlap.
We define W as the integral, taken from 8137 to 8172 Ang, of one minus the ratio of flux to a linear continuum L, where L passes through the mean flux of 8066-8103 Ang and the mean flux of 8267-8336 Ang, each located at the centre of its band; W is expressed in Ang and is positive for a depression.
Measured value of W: 1.80 Ang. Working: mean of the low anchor 225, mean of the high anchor 217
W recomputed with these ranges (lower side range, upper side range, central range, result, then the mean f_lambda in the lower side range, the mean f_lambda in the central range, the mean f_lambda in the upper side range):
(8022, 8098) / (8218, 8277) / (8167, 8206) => -2.90 Ang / 227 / 226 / 202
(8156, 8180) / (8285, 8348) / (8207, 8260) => 2.65 Ang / 208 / 199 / 210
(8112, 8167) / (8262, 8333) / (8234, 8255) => 3.02 Ang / 217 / 185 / 216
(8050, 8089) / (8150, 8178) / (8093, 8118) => -1.22 Ang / 225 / 228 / 206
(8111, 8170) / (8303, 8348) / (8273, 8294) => -1.32 Ang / 217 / 222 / 207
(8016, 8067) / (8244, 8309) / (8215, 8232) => 0.78 Ang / 227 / 205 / 212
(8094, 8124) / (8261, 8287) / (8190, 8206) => -1.09 Ang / 225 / 237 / 219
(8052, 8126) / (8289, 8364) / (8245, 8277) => 1.43 Ang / 225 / 208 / 215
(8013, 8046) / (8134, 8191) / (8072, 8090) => -0.43 Ang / 229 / 229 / 214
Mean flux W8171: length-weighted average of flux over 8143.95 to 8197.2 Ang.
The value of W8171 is 216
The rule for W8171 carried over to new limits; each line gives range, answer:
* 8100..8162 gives 220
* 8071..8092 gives 228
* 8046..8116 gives 227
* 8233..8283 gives 204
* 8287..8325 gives 215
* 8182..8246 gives 212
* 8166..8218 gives 223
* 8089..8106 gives 228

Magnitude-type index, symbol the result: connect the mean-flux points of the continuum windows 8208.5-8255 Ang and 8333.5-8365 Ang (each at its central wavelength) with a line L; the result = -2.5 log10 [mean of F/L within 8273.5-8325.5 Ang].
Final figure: -0.04 mag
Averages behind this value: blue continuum 197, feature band 216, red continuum 218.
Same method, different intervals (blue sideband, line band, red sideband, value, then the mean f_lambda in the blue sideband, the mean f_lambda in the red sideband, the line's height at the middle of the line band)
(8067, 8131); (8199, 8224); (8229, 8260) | -0.11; 226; 191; 199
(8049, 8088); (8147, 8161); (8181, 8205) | 0.15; 225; 233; 230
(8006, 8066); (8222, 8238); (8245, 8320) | 0.12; 228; 213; 216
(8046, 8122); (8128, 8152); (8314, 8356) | 0.01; 226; 206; 222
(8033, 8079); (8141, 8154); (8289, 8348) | 0.03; 226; 210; 221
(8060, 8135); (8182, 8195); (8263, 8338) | -0.04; 227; 215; 222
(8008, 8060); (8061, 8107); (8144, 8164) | -0.05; 227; 207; 219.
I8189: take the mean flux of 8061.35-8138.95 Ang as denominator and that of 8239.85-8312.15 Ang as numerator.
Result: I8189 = 0.9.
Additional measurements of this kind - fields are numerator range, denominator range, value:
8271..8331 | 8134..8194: 1.01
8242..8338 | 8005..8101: 0.92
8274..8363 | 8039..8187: 0.97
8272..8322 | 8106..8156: 0.99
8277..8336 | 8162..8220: 0.96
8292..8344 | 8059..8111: 0.93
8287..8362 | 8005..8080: 0.95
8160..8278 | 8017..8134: 0.93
